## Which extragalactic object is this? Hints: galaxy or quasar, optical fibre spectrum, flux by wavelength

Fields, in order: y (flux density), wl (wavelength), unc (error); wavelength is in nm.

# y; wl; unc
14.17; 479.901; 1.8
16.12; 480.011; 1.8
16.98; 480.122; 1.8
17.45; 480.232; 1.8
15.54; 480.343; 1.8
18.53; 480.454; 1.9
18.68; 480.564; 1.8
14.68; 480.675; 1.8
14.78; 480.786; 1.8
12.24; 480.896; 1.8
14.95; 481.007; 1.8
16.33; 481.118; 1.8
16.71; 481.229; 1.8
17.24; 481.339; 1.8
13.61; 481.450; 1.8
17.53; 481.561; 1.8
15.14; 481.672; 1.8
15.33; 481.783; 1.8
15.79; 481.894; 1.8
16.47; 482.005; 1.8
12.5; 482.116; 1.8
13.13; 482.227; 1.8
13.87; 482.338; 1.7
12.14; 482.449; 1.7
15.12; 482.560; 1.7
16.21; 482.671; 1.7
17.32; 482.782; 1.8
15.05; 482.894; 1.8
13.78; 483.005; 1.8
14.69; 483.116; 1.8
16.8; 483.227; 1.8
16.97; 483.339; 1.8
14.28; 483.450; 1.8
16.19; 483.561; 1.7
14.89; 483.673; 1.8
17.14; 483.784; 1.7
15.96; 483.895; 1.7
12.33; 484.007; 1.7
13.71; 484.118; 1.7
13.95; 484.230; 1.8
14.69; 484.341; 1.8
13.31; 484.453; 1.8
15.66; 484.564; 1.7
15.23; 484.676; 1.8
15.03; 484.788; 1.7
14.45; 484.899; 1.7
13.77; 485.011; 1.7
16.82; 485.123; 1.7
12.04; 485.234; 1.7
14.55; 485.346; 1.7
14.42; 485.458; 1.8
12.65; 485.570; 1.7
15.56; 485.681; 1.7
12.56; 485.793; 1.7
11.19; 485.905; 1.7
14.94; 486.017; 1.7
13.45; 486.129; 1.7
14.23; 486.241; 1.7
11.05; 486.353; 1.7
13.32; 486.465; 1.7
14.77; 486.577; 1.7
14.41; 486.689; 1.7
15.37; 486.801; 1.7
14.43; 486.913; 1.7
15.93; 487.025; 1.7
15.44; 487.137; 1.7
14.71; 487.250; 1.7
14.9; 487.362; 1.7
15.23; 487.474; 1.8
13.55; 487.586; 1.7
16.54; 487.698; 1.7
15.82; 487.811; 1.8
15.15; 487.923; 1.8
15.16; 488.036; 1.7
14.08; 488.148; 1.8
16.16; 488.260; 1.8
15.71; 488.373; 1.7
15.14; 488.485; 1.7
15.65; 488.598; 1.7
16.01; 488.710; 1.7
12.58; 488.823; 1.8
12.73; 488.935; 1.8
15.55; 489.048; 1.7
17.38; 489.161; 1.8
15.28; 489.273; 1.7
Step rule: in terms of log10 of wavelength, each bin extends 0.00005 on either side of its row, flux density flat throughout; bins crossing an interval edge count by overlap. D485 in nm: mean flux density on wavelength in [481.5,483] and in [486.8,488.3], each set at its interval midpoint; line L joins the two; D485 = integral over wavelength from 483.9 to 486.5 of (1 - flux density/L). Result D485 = 0.20 nm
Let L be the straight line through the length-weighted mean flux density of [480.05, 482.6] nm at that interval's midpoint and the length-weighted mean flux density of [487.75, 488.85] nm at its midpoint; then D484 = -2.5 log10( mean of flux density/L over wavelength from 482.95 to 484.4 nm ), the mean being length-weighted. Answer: 0.02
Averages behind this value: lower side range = 15.4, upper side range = 15.2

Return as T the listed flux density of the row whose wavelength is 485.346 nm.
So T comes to 14.55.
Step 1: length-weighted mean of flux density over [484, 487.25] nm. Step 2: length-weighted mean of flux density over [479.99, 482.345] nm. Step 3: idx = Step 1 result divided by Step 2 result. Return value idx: 0.9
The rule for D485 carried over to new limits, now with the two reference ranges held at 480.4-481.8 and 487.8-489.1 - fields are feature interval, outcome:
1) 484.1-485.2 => 0.05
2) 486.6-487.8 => 0.00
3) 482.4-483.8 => 0.02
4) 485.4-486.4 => 0.12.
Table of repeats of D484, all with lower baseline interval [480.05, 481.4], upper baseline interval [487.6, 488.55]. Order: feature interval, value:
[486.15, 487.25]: 0.09 mag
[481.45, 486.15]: 0.08 mag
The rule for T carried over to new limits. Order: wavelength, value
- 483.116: 14.69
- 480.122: 16.98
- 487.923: 15.15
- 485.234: 12.04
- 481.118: 16.33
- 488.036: 15.16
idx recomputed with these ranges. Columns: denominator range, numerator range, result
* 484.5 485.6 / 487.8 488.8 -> 1.06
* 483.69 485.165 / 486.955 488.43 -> 1.03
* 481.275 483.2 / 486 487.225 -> 0.95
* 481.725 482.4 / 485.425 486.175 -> 0.93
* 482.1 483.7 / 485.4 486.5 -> 0.89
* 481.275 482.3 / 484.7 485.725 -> 0.95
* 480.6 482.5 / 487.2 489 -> 1.00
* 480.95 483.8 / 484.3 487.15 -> 0.93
